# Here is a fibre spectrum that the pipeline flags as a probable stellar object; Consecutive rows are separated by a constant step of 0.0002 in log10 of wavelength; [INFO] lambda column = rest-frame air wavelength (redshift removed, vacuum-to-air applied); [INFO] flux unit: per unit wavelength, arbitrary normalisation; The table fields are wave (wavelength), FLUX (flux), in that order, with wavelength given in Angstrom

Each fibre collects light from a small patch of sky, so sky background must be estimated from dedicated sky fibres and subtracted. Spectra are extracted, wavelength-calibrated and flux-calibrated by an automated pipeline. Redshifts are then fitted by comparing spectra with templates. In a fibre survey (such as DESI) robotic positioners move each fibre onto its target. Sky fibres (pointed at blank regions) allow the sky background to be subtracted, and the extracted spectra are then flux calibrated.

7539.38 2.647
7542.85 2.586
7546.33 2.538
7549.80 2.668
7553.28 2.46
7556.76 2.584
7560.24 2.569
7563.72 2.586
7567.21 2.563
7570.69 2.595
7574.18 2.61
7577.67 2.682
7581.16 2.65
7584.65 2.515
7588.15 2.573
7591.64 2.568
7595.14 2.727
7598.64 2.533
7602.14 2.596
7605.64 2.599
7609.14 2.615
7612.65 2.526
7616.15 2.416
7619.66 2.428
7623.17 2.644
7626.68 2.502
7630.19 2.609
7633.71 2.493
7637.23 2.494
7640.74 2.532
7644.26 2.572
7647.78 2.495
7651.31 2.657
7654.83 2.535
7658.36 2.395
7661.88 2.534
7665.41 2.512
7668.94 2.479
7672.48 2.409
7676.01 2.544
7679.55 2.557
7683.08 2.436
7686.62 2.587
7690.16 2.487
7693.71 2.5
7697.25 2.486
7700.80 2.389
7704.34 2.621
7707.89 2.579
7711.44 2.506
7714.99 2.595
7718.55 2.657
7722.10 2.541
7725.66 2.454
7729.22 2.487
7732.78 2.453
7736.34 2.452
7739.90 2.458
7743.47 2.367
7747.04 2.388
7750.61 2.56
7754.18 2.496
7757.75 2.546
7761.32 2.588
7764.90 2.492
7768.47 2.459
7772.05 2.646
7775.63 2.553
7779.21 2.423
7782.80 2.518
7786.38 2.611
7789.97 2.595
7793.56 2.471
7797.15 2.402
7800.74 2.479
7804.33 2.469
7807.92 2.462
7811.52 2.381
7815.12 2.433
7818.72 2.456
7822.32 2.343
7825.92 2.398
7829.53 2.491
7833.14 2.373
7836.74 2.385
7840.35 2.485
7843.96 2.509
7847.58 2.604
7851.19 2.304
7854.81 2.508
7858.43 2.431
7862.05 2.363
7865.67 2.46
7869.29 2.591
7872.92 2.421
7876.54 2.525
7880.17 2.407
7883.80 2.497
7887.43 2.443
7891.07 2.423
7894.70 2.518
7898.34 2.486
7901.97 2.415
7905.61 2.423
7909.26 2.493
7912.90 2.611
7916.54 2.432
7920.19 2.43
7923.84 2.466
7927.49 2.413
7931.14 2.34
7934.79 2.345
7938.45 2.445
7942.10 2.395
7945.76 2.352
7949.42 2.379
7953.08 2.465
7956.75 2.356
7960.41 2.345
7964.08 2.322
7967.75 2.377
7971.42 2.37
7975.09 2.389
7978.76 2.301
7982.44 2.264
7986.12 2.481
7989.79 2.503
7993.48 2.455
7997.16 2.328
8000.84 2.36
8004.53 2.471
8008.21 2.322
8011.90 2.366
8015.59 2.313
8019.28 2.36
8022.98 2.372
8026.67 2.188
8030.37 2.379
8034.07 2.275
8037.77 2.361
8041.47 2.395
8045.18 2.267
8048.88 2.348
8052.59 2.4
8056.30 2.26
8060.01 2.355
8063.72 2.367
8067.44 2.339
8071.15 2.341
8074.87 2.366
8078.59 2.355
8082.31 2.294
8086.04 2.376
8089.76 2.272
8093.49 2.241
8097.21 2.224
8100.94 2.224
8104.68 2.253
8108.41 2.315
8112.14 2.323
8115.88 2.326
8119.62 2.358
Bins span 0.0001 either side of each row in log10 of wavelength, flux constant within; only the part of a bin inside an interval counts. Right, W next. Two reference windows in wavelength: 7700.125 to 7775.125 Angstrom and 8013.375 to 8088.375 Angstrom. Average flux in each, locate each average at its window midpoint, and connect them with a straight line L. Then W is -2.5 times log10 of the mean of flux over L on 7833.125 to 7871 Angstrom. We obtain 0.00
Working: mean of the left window 2.51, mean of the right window 2.34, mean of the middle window 2.46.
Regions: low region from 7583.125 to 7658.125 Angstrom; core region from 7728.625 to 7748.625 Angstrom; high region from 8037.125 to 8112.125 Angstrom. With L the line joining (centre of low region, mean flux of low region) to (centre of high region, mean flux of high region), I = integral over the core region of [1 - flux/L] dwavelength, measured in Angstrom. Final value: 0.5 Angstrom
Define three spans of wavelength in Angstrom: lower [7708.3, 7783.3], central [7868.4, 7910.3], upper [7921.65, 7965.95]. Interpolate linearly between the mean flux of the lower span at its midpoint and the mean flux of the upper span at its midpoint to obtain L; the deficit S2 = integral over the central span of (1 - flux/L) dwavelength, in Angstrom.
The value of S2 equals -0.8 Angstrom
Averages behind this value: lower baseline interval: 2.51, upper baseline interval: 2.39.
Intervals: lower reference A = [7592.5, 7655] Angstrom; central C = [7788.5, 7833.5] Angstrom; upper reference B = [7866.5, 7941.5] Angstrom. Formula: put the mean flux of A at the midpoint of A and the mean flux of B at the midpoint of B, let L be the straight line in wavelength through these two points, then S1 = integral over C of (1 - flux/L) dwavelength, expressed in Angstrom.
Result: 0.8 Angstrom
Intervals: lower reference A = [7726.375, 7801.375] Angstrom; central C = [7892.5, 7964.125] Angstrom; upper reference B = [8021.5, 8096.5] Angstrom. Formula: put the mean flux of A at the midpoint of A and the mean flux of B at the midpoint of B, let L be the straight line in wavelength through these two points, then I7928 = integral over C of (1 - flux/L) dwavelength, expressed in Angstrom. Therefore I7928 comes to -0.66 Angstrom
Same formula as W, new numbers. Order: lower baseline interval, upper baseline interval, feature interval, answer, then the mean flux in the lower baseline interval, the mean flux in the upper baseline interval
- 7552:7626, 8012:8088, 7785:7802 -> -0.02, 2.57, 2.34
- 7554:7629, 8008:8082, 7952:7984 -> 0.01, 2.57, 2.34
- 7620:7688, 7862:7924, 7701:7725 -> -0.02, 2.52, 2.47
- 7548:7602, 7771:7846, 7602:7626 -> 0.01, 2.59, 2.47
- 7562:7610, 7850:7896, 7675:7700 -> 0.02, 2.6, 2.45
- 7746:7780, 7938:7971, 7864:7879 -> -0.02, 2.52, 2.38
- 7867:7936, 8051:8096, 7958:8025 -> 0.01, 2.46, 2.33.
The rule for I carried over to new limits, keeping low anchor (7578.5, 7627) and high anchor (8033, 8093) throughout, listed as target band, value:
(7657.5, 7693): 0.48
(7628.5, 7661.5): 0.20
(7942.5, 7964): 0.13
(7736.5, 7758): 0.28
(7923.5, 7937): 0.10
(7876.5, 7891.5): -0.18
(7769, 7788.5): -0.52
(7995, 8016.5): 0.00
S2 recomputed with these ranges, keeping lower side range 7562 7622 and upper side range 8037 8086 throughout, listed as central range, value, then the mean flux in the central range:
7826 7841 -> 0.19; 2.43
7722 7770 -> 0.38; 2.48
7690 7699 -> 0.12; 2.49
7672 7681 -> 0.07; 2.51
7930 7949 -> 0.21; 2.38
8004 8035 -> 0.38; 2.33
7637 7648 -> 0.08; 2.53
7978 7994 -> -0.15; 2.4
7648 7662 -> 0.10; 2.53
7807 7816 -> 0.17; 2.42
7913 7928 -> -0.28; 2.46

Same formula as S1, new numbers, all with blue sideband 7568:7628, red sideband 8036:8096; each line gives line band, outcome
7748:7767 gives -0.27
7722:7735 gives 0.17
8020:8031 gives 0.20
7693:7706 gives 0.13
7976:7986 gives 0.21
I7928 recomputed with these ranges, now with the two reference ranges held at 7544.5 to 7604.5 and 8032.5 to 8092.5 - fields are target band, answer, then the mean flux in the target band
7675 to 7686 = 0.1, 2.52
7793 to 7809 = 0.1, 2.46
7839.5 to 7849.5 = -0.4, 2.53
